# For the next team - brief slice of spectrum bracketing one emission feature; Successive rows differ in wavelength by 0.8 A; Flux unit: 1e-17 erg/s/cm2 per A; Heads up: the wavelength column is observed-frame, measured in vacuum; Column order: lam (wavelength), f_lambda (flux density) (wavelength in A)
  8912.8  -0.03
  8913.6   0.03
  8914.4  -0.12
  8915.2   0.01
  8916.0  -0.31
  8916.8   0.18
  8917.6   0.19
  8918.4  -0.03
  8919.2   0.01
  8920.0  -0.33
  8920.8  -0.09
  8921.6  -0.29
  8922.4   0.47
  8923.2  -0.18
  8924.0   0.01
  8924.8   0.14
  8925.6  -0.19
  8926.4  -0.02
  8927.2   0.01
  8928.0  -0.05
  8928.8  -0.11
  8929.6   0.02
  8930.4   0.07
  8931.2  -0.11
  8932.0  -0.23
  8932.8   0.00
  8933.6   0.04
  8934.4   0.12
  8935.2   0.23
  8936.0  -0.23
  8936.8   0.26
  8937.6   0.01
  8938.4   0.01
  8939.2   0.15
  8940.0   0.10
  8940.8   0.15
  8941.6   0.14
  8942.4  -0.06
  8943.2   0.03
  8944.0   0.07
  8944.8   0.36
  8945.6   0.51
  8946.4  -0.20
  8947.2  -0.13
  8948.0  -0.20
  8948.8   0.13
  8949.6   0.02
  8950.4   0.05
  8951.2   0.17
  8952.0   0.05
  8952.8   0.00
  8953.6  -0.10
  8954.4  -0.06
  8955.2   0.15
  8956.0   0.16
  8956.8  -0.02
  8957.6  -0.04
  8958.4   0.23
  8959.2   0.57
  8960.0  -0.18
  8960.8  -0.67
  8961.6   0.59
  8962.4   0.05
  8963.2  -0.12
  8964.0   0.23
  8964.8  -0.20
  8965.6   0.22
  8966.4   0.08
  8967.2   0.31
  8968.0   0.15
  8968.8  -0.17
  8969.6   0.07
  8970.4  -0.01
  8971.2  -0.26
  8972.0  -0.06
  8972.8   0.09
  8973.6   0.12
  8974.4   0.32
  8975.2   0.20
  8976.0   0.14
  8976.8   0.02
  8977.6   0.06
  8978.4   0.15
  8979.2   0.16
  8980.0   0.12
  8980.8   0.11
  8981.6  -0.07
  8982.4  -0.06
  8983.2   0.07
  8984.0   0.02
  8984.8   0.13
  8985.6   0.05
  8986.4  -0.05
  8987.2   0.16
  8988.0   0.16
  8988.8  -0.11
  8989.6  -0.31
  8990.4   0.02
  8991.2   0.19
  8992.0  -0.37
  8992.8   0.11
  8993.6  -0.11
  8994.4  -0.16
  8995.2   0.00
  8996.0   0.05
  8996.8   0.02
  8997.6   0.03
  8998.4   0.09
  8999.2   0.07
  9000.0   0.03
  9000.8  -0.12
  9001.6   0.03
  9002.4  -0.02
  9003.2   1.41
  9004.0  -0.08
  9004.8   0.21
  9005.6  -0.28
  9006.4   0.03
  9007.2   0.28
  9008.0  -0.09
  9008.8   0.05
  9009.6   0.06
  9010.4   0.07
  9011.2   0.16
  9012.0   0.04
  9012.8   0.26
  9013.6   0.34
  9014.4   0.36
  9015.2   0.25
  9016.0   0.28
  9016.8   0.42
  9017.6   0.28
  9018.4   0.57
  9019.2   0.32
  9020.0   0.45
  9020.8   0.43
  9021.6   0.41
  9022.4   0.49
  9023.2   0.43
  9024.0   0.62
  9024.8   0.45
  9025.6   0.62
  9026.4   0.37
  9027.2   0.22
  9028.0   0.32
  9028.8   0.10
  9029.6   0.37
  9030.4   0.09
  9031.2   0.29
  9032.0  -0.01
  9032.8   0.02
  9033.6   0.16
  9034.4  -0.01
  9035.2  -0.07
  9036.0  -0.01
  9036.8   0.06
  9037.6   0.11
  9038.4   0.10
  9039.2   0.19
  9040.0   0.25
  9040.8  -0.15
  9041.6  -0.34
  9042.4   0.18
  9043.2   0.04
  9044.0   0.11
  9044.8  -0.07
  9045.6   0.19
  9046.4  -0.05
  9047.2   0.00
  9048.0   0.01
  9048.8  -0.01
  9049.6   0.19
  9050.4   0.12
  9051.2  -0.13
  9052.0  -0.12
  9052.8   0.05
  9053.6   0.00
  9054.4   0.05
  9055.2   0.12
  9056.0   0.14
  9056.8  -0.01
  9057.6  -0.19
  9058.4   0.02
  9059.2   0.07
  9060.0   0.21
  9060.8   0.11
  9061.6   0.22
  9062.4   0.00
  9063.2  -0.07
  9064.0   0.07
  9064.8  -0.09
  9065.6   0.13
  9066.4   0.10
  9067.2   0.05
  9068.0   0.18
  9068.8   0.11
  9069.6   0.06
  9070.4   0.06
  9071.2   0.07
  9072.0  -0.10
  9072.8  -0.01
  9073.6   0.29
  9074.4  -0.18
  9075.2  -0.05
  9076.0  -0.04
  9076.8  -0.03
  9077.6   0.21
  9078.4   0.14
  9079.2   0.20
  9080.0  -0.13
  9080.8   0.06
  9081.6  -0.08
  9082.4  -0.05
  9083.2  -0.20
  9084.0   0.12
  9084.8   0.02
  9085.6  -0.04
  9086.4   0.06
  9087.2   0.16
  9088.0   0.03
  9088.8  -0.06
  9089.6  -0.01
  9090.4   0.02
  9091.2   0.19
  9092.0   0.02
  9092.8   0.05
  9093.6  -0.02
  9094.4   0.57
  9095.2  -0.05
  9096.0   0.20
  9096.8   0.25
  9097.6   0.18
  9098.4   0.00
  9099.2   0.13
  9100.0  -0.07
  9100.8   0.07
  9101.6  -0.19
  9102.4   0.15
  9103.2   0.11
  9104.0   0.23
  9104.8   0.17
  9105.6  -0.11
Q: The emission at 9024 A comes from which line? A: [O II] 3727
